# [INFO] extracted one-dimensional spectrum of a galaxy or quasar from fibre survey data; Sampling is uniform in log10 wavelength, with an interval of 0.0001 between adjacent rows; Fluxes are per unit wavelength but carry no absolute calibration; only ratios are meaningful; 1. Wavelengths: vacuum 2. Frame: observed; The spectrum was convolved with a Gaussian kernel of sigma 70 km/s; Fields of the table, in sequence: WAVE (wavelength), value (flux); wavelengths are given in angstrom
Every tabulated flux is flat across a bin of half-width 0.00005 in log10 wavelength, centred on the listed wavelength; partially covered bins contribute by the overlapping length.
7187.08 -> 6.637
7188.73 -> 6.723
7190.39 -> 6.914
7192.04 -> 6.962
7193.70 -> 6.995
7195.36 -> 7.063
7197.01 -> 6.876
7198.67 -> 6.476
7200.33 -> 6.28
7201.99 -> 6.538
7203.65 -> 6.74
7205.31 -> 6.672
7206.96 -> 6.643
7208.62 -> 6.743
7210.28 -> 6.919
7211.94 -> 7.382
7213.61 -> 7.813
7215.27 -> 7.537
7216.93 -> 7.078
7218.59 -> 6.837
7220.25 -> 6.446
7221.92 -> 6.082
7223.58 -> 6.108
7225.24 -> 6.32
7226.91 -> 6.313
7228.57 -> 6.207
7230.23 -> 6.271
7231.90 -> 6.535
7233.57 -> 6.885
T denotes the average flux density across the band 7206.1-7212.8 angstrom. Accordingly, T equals 6.92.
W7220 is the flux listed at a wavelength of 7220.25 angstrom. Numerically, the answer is 6.446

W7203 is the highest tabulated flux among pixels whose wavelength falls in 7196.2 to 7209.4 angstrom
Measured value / 6.876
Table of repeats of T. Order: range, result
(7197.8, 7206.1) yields 6.53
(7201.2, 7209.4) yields 6.67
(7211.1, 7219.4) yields 7.33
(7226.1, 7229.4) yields 6.27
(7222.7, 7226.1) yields 6.21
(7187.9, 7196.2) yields 6.94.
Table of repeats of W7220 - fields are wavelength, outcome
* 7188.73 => 6.723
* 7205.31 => 6.672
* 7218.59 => 6.837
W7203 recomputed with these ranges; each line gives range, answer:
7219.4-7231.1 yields 6.446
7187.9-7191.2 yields 6.914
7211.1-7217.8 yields 7.813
